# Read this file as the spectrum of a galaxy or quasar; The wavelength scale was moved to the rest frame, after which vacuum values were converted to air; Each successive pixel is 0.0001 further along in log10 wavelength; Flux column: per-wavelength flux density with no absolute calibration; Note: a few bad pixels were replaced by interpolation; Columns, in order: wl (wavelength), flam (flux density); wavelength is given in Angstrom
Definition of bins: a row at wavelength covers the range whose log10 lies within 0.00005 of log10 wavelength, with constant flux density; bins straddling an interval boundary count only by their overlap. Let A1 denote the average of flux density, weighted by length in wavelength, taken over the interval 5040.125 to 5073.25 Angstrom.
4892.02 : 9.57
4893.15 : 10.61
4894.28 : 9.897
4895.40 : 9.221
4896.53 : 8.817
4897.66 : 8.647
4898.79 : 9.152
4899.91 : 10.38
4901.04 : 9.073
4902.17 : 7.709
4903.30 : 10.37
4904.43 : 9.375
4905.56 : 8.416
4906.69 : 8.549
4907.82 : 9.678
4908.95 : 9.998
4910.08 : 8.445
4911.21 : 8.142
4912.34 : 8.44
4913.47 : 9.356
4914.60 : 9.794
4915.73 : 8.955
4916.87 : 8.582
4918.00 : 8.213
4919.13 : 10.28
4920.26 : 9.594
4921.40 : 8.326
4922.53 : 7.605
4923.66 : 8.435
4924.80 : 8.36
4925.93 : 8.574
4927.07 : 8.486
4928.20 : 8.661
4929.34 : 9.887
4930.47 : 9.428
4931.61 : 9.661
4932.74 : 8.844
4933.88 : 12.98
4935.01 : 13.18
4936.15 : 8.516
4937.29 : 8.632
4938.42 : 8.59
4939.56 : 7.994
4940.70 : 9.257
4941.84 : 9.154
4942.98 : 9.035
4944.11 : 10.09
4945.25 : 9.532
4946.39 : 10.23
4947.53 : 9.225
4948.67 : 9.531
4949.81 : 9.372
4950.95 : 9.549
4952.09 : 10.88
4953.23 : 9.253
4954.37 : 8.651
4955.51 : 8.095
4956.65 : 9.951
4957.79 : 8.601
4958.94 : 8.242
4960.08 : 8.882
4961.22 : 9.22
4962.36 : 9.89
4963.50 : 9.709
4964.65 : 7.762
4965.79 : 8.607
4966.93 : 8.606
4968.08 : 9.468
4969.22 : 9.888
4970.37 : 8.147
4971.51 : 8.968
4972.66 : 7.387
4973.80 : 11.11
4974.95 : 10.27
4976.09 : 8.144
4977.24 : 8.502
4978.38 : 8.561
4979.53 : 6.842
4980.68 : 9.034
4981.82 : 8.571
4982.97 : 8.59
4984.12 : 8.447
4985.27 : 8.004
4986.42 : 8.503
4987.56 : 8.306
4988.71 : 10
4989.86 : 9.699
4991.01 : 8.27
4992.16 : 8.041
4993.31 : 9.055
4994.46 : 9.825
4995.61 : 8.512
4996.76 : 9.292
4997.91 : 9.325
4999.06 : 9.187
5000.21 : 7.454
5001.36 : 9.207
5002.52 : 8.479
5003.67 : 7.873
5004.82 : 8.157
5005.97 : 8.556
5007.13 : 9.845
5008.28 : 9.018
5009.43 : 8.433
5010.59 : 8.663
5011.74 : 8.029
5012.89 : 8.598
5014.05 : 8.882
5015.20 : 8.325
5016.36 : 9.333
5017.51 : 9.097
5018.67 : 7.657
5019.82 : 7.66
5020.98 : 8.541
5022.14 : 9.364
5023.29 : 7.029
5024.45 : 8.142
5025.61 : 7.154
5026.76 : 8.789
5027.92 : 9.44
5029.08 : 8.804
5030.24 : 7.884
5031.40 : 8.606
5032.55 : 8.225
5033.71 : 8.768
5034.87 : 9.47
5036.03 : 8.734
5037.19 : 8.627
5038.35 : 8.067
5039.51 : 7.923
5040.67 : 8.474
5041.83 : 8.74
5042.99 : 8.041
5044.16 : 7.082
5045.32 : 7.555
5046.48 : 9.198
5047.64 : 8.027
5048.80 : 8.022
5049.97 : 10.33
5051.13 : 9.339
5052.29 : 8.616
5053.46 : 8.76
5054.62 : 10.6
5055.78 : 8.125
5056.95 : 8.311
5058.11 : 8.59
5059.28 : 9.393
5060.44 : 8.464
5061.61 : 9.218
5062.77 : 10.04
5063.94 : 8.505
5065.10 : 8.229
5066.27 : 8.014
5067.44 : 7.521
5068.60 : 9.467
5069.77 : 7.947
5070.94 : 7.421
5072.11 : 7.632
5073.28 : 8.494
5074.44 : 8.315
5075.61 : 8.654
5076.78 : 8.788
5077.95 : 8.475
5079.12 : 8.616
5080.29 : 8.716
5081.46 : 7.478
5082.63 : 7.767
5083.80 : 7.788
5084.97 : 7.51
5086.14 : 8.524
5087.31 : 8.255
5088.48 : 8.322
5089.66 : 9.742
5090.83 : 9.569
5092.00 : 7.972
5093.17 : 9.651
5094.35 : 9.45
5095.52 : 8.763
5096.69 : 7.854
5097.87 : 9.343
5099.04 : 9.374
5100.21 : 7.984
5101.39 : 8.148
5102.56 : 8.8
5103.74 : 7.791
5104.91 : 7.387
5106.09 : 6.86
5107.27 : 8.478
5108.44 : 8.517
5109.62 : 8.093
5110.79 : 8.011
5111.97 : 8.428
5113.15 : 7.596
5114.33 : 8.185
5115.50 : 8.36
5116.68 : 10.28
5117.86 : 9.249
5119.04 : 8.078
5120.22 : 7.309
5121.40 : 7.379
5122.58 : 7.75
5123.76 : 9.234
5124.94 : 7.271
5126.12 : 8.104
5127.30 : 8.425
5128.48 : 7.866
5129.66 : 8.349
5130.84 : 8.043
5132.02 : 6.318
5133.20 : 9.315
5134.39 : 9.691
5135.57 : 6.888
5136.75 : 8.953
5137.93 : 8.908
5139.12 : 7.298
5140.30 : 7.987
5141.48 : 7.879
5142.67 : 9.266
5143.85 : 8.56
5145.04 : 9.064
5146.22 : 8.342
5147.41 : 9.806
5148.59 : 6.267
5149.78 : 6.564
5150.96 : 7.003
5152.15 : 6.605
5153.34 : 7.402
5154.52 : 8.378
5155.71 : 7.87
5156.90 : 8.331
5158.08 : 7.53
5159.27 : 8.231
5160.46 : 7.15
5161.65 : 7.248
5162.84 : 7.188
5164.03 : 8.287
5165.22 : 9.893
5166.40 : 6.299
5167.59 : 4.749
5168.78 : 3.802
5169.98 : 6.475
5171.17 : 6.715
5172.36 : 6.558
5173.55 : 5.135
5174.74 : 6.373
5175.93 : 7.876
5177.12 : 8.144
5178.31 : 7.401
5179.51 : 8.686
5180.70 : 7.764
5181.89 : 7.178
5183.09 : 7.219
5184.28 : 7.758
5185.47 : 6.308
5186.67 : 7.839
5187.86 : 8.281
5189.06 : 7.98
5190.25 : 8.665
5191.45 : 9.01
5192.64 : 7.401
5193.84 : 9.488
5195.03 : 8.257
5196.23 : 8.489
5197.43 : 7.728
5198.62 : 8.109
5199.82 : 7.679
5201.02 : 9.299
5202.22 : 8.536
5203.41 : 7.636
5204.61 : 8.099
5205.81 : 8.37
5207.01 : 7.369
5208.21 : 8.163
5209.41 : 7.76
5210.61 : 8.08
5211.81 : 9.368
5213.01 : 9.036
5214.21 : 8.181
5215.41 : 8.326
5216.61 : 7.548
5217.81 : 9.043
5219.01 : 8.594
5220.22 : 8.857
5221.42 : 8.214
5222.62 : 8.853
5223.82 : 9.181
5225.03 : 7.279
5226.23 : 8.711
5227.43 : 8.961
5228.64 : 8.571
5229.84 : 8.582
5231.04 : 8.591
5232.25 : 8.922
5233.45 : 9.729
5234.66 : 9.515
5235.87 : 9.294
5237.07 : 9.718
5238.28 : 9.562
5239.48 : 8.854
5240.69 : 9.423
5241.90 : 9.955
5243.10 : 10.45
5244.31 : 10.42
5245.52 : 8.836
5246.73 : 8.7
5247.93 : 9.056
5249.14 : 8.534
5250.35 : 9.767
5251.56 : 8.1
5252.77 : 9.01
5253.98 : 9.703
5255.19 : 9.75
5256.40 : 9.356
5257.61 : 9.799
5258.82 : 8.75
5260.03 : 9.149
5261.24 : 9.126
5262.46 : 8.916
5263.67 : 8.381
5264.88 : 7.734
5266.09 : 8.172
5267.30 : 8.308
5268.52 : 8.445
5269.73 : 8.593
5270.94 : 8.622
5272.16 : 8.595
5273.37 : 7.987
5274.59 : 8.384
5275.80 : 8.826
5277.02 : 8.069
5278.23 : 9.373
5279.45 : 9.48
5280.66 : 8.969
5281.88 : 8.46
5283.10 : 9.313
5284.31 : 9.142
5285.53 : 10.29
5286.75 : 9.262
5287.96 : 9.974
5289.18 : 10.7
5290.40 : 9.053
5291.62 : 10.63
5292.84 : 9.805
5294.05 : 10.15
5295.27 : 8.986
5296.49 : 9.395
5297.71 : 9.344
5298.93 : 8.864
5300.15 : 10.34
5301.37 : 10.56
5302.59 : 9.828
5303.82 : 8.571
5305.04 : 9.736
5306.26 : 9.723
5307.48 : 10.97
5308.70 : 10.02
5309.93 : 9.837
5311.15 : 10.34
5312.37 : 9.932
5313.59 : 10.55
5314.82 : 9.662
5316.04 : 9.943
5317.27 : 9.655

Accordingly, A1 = 8.56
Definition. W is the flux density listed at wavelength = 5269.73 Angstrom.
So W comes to 8.593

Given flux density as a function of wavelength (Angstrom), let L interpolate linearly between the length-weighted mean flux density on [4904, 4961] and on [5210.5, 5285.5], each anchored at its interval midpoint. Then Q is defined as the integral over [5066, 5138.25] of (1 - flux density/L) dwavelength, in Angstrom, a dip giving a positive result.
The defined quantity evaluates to 5.8 Angstrom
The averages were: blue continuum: 9.19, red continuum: 8.91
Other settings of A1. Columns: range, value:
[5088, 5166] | 8.21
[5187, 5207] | 8.28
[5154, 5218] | 7.74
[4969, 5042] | 8.63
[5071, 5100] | 8.52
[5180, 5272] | 8.62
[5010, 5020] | 8.51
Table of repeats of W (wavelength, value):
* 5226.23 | 8.711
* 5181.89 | 7.178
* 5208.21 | 8.163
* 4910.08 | 8.445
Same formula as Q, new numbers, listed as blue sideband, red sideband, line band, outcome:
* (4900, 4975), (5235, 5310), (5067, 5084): 1.8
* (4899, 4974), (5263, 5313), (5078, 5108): 2.7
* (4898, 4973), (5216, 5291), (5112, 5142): 2.9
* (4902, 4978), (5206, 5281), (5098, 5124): 2.1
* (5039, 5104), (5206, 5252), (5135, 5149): 0.6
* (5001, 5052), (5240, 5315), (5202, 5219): 1.6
